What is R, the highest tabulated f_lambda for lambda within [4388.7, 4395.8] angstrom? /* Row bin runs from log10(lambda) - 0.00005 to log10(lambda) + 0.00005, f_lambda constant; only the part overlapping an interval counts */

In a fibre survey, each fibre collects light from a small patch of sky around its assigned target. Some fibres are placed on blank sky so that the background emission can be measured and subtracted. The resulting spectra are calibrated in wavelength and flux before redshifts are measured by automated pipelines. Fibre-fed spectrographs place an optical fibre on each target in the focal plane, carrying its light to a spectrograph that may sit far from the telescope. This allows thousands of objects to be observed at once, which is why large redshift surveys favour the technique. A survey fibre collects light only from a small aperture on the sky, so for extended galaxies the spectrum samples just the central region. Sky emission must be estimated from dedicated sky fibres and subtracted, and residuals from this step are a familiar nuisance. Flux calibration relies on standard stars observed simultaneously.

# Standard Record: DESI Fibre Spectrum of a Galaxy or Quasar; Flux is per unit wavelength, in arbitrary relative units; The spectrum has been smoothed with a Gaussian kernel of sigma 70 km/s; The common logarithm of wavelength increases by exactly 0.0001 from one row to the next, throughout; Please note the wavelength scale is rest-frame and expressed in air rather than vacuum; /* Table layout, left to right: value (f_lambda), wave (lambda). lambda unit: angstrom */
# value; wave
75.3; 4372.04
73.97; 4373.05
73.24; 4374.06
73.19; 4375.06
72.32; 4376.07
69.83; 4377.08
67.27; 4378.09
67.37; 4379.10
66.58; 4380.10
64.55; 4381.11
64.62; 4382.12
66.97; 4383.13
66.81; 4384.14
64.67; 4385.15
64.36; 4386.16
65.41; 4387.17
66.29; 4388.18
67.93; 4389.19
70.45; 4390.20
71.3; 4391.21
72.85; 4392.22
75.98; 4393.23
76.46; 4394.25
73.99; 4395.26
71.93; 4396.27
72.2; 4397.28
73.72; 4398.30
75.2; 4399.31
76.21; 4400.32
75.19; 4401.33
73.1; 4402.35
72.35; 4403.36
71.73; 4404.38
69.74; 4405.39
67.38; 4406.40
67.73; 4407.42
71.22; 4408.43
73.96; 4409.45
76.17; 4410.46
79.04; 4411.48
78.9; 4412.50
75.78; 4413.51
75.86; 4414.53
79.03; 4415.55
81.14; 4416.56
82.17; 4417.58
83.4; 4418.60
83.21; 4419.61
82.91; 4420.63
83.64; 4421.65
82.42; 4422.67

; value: 76.46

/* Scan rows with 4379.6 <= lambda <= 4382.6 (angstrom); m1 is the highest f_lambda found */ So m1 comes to 66.58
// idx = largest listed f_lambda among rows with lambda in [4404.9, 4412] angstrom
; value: 79.04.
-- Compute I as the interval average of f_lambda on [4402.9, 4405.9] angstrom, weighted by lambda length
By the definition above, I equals 71.3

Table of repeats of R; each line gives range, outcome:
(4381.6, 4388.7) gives 66.97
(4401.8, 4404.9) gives 73.1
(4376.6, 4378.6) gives 69.83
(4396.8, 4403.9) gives 76.21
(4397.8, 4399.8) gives 75.2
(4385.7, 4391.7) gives 71.3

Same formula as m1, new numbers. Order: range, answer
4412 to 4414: 78.9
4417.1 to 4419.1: 83.4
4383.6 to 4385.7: 66.81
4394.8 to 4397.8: 73.99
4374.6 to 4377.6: 73.19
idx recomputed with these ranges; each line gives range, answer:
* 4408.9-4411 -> 76.17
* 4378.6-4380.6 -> 67.37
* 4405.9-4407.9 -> 67.73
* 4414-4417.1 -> 81.14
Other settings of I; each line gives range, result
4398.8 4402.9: 75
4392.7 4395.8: 75.3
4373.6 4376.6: 72.9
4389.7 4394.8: 73.4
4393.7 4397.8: 73.5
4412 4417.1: 78.2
